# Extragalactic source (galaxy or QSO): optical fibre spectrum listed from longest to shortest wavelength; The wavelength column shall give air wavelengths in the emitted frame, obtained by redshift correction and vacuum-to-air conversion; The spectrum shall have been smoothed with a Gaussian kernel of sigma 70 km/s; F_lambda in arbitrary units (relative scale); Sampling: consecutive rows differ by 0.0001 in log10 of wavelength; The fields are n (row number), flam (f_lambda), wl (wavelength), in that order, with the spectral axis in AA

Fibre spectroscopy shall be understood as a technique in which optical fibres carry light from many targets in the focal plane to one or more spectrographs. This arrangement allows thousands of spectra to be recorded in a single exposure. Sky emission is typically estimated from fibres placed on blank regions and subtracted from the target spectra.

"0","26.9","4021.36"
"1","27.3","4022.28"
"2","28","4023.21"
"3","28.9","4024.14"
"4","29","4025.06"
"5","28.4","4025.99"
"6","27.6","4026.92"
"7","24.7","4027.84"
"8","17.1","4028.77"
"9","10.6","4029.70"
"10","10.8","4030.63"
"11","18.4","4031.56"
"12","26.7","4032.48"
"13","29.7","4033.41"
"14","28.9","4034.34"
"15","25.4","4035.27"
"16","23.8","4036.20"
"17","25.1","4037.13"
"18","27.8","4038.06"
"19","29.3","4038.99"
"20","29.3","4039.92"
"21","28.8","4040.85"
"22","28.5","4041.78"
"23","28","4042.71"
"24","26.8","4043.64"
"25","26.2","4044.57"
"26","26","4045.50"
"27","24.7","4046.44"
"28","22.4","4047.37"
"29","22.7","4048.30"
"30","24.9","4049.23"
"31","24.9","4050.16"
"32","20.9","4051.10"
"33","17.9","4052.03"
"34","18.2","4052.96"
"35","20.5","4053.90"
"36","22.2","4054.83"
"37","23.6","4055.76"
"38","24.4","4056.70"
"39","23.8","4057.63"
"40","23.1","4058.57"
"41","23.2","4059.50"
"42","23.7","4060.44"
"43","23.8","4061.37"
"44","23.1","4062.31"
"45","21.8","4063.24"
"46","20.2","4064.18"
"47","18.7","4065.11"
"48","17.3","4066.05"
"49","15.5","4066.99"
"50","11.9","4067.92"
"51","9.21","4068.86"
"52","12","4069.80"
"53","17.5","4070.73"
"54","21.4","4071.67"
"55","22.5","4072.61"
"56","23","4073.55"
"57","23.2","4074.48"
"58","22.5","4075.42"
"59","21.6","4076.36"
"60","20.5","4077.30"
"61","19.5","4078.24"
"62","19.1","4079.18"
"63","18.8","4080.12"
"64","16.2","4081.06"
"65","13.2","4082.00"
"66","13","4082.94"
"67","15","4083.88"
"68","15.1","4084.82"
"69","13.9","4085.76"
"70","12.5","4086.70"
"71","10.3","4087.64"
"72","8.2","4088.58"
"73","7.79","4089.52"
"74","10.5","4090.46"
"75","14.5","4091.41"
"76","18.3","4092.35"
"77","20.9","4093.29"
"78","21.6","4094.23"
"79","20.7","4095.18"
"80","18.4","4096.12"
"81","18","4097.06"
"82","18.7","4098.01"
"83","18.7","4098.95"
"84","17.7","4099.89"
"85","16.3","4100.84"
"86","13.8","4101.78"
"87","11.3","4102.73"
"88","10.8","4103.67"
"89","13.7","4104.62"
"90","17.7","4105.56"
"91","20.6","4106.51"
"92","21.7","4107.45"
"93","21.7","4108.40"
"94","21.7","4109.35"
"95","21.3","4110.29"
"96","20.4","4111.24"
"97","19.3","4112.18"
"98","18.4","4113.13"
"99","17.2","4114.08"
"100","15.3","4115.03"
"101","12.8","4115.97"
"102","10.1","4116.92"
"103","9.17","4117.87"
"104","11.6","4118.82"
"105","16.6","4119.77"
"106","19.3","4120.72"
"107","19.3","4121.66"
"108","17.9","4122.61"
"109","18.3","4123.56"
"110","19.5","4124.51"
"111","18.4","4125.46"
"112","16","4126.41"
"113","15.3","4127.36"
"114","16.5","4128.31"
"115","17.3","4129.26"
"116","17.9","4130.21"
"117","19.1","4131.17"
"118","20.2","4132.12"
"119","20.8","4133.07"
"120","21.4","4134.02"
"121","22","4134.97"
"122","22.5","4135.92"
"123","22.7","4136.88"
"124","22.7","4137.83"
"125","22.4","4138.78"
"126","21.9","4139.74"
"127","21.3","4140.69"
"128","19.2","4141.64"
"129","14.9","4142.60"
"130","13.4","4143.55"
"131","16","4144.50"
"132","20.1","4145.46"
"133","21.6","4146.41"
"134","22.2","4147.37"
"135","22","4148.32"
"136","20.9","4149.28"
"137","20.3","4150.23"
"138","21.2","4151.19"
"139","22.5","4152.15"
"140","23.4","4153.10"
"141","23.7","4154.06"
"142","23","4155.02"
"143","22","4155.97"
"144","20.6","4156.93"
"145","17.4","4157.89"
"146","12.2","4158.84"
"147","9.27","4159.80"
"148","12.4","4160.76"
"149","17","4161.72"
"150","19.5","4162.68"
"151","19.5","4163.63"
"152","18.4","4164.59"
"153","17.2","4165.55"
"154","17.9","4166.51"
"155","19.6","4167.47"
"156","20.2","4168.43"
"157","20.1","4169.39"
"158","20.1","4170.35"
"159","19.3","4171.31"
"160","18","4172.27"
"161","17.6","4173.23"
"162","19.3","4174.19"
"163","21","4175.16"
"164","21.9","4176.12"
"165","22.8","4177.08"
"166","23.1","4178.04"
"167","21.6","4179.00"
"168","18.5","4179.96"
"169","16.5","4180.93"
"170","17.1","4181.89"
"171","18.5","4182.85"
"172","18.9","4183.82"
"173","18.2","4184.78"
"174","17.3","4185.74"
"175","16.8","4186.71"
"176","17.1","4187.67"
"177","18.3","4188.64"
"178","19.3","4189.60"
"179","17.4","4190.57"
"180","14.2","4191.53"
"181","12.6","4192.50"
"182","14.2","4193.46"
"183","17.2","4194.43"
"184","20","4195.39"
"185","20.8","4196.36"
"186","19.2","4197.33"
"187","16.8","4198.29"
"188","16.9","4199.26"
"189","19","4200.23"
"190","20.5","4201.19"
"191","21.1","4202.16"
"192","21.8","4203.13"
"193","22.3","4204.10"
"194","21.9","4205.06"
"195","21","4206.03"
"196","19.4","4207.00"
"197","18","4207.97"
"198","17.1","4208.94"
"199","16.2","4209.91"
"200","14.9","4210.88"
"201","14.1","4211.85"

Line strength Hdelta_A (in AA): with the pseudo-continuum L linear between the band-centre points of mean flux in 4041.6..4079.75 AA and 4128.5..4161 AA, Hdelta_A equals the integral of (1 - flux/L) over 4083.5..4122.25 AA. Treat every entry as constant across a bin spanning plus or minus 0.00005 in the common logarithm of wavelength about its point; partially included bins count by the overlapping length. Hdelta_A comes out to 8.4 AA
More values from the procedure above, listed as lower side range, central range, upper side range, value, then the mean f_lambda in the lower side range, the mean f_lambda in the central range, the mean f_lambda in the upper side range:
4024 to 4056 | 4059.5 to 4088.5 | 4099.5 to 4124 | 4.1 AA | 24.2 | 17.8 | 16.7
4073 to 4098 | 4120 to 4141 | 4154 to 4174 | -2.4 AA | 16.8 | 19.6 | 18.2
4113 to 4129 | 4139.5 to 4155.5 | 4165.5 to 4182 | -2.3 AA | 15.9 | 20.4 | 19.7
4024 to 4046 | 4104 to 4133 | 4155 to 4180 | 5.0 AA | 25.2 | 17.5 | 18.8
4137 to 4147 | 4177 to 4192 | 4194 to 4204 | 0.9 AA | 19.5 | 18.4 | 19.5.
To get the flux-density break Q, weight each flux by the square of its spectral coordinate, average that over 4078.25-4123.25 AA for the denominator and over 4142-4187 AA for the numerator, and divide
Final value 1.2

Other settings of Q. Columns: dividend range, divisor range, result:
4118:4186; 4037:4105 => 1.02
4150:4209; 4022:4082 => 0.90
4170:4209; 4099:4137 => 1.11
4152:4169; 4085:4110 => 1.18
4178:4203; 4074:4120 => 1.14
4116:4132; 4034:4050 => 0.65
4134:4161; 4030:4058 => 0.86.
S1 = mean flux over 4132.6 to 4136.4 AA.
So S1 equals 21.7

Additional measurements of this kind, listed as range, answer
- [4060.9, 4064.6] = 22.3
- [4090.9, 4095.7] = 19.1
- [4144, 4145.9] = 17.9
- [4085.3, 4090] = 10.5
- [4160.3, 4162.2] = 14.7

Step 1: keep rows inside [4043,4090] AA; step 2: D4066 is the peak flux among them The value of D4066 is 26.8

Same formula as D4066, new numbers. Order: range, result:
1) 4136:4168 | 23.7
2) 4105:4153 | 22.7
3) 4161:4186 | 23.1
